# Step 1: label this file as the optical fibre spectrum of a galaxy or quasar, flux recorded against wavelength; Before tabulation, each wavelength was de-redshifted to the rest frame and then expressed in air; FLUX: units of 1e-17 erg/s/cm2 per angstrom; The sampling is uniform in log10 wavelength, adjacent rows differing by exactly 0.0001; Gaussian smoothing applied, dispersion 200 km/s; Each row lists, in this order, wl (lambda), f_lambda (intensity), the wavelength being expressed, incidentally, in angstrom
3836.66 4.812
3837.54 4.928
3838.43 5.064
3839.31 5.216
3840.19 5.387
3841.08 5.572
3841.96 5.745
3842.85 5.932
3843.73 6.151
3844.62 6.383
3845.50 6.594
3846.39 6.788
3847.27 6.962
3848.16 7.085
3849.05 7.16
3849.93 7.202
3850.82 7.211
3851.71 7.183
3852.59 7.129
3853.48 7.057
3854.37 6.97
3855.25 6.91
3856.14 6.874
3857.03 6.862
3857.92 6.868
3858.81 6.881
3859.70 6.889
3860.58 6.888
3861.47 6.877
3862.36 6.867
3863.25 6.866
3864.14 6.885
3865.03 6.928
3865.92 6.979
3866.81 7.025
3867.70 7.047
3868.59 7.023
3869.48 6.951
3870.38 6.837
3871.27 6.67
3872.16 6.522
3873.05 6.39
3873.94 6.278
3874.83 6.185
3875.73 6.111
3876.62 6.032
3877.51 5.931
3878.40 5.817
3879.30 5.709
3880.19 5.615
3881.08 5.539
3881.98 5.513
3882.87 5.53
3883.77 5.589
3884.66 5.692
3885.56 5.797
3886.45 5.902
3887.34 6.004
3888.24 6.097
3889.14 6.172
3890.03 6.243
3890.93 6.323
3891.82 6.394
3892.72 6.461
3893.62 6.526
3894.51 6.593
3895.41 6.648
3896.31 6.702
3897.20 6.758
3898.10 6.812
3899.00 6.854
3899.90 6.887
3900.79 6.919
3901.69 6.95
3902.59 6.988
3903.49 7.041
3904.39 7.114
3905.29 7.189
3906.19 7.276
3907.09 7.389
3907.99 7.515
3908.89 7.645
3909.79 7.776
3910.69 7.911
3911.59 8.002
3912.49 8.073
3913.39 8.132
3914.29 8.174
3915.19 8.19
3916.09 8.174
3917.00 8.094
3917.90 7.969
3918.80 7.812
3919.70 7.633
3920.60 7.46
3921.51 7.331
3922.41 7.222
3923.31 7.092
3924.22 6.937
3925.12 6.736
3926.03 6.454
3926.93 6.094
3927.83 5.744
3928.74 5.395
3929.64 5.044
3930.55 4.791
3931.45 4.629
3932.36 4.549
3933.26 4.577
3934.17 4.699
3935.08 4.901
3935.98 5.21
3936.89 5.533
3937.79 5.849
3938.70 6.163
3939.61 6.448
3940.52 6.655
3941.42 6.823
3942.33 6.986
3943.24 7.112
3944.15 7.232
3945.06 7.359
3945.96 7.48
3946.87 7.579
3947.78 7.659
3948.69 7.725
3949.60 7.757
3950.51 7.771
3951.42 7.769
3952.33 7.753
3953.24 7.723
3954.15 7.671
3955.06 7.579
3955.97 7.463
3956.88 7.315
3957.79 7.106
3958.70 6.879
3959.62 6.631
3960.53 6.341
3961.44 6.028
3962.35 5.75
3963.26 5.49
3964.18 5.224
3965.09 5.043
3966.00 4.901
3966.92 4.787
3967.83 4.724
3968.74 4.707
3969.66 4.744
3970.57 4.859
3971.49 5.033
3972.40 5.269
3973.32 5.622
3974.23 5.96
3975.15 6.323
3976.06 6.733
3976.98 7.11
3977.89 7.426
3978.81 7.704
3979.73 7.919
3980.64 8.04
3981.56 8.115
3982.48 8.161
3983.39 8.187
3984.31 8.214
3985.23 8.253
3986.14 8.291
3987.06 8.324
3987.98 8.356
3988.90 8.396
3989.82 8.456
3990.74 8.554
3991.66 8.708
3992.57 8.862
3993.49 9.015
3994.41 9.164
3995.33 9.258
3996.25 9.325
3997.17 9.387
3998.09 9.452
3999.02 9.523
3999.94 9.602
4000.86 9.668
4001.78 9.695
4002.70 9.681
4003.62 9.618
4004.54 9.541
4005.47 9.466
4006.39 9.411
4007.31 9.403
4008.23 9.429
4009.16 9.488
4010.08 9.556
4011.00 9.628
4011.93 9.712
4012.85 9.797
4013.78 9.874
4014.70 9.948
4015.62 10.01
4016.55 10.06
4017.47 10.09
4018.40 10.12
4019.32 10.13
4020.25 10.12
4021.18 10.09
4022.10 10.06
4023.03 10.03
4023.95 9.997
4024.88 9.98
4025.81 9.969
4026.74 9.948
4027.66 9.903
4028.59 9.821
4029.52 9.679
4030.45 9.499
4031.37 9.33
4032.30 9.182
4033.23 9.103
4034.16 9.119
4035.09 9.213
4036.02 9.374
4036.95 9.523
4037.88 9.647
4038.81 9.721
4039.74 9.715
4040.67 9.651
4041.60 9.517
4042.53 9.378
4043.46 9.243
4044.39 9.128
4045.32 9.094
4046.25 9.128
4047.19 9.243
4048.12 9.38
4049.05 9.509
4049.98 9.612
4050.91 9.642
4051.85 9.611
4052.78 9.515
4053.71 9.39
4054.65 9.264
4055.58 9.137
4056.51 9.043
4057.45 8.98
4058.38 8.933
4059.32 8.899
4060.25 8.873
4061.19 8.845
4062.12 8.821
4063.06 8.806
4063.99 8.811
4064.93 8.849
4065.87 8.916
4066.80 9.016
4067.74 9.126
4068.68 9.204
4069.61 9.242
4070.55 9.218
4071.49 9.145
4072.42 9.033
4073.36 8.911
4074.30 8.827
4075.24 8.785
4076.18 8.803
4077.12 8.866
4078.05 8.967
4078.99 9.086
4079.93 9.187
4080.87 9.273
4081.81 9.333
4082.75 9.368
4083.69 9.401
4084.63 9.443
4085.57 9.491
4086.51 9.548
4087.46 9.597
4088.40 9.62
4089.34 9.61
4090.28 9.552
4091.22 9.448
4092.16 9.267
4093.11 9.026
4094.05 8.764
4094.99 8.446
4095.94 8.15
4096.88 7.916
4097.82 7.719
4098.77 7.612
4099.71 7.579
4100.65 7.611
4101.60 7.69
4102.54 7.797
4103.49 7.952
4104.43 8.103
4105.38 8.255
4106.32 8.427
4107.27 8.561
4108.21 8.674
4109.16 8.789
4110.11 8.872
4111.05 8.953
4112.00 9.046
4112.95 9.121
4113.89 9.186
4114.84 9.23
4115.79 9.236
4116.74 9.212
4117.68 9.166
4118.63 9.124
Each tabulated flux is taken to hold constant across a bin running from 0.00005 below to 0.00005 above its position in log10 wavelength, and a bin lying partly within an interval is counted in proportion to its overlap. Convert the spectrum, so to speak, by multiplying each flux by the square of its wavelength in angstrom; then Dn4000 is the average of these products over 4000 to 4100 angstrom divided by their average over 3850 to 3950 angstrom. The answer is 1.51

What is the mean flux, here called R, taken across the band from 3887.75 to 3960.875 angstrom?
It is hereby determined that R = 6.87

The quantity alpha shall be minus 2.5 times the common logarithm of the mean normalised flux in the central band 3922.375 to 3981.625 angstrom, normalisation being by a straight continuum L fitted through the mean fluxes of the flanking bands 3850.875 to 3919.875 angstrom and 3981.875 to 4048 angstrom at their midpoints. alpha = 0.270 mag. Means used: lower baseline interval 6.82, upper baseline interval 9.4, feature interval 6.35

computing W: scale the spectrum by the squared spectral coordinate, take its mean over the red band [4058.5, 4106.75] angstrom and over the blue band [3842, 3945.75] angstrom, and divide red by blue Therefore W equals 1.46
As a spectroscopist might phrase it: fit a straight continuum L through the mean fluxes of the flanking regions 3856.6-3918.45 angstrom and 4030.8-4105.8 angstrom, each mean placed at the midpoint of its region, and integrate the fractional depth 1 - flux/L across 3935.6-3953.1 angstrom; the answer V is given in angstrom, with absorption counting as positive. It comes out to 1.11 angstrom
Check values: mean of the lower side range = 6.78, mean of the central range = 7.01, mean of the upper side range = 9.03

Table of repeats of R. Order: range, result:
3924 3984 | 6.4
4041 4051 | 9.35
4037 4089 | 9.22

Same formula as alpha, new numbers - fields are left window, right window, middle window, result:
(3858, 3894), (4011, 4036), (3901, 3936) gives 0.07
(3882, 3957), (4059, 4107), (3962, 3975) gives 0.39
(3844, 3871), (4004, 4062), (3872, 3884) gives 0.22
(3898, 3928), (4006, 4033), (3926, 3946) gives 0.32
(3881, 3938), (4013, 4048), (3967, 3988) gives 0.22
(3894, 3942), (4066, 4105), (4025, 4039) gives -0.17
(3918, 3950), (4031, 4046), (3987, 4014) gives -0.12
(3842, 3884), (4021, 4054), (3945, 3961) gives 0.10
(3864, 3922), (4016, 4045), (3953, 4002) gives 0.17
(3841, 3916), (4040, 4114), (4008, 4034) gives -0.18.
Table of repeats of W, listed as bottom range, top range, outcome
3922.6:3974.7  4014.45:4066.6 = 1.60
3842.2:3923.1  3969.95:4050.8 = 1.40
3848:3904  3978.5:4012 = 1.45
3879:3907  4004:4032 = 1.63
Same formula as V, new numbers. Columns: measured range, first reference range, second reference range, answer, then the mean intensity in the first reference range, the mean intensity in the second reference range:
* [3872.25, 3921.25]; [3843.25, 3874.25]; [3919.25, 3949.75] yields -1.4 angstrom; 6.86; 6.36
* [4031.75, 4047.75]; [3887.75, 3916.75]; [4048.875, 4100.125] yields -1.3 angstrom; 7.13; 9.04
